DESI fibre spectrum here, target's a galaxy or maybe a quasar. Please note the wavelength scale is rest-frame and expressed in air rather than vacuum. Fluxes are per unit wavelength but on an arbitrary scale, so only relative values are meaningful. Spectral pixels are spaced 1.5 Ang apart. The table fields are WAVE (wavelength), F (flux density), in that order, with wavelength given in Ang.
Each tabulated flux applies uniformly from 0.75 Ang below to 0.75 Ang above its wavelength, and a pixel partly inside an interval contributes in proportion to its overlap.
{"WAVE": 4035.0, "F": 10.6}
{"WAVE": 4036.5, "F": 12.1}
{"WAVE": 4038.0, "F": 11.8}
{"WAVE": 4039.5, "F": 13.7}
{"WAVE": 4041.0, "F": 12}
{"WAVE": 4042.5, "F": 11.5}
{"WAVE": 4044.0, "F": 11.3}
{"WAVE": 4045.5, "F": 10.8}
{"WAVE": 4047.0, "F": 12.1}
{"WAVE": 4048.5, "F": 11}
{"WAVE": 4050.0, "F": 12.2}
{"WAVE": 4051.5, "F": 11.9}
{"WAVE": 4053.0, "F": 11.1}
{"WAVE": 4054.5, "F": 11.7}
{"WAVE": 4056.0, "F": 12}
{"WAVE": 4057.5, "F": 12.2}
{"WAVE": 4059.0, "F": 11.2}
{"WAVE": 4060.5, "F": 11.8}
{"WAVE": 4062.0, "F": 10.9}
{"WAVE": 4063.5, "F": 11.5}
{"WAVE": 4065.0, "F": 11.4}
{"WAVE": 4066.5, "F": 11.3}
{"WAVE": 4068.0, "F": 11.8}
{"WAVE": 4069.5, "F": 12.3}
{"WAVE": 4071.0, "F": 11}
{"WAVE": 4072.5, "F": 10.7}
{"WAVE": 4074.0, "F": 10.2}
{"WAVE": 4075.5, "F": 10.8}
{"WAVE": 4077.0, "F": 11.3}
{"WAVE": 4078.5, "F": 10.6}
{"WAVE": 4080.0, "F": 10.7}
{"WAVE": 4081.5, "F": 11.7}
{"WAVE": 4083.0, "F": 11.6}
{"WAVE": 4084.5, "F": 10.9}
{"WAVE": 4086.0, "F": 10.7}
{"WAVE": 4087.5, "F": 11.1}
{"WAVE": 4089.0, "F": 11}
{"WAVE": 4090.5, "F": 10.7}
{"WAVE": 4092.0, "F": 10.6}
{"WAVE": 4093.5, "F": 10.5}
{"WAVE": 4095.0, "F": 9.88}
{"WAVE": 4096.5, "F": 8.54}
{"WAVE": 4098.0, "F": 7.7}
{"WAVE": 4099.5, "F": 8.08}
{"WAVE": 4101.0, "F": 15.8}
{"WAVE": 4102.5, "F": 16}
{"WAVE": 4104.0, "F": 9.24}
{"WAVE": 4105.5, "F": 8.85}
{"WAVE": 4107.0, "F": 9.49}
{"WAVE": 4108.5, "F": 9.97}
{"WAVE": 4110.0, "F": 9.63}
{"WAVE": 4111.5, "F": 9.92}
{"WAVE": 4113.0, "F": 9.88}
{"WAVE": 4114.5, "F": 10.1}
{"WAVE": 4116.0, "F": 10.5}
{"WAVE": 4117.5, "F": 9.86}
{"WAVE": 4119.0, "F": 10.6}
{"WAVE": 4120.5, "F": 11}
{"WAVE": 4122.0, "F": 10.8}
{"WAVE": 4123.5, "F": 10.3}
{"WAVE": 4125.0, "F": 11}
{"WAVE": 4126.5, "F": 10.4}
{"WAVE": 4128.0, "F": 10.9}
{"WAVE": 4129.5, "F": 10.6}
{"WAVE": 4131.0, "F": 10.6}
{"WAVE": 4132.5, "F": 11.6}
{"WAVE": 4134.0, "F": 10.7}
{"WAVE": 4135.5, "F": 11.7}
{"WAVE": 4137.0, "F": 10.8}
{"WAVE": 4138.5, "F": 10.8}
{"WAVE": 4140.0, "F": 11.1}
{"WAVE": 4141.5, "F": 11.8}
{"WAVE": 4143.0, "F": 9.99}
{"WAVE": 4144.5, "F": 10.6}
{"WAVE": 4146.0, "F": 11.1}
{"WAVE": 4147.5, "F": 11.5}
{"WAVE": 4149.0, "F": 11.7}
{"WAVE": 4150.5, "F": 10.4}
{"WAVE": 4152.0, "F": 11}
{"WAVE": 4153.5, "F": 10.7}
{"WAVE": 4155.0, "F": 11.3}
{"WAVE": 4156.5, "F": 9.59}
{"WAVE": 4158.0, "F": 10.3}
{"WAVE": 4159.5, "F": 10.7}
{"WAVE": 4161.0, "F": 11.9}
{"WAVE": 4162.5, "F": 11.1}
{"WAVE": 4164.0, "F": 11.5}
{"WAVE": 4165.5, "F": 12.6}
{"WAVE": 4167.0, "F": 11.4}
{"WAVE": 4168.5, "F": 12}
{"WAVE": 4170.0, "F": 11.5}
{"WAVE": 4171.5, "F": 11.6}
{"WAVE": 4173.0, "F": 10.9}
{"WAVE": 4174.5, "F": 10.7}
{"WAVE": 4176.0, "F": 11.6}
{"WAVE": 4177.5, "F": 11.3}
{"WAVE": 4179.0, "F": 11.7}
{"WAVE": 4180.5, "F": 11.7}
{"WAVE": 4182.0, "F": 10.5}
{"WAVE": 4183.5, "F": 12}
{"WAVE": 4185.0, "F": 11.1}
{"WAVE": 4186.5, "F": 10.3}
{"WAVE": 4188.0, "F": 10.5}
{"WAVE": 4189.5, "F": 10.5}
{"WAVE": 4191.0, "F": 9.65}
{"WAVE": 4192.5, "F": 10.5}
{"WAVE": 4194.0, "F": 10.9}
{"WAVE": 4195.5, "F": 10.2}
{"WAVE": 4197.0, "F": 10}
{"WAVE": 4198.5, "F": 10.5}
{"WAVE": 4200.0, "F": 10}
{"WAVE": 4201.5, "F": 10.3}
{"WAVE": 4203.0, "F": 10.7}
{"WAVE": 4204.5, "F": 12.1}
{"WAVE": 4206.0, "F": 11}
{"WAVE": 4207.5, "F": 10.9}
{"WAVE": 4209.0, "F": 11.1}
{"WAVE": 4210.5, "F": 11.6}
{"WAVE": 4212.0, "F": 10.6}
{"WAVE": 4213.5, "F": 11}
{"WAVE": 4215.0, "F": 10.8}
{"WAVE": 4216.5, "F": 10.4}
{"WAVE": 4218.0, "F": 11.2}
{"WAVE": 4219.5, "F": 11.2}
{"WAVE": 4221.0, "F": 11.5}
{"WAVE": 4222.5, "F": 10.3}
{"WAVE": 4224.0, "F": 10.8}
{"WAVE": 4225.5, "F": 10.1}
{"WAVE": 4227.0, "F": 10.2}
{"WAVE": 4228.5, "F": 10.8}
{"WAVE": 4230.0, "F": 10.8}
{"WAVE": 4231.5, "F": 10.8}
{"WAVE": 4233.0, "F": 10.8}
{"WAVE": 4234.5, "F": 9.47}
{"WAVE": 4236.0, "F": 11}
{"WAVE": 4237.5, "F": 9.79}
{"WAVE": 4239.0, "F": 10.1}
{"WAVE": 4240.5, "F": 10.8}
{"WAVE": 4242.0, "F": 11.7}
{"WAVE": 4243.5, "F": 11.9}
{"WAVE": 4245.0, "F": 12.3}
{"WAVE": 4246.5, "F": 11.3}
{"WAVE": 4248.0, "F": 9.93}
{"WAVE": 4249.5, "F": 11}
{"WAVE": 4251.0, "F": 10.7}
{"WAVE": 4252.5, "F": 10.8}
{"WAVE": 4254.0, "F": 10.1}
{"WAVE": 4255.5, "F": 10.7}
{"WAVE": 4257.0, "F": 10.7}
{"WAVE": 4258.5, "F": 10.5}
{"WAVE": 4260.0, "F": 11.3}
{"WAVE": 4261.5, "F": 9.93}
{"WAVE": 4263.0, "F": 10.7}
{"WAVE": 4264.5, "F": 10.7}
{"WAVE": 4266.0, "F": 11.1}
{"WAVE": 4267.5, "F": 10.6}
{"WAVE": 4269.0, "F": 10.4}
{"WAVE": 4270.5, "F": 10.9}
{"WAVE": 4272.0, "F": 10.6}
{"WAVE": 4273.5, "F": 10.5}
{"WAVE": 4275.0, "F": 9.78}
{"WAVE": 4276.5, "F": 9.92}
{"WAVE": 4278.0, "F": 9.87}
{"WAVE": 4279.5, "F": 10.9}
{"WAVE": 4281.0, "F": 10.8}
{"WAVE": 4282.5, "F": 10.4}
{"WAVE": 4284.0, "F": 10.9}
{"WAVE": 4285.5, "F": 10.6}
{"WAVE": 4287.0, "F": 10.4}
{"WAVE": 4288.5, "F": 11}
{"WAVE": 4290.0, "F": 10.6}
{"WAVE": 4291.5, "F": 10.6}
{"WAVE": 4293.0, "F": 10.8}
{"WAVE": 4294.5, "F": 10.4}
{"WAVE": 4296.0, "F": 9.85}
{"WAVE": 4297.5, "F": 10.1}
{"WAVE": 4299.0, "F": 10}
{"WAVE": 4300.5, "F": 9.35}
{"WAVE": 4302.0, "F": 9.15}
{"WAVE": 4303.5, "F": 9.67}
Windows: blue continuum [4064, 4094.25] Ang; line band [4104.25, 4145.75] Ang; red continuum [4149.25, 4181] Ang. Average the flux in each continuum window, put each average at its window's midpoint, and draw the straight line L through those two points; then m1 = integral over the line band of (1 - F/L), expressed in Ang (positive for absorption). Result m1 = 2.4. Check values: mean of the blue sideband 11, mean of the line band 10.5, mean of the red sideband 11.2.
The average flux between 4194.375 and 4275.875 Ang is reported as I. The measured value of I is 10.7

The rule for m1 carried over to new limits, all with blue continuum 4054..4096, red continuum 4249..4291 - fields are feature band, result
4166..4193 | -0.7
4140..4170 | -0.6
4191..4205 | 0.4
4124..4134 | 0.1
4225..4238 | 0.3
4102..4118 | 1.2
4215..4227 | 0.0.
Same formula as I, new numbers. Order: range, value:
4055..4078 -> 11.4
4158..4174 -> 11.5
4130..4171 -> 11.1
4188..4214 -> 10.7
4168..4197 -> 11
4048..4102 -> 11.1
